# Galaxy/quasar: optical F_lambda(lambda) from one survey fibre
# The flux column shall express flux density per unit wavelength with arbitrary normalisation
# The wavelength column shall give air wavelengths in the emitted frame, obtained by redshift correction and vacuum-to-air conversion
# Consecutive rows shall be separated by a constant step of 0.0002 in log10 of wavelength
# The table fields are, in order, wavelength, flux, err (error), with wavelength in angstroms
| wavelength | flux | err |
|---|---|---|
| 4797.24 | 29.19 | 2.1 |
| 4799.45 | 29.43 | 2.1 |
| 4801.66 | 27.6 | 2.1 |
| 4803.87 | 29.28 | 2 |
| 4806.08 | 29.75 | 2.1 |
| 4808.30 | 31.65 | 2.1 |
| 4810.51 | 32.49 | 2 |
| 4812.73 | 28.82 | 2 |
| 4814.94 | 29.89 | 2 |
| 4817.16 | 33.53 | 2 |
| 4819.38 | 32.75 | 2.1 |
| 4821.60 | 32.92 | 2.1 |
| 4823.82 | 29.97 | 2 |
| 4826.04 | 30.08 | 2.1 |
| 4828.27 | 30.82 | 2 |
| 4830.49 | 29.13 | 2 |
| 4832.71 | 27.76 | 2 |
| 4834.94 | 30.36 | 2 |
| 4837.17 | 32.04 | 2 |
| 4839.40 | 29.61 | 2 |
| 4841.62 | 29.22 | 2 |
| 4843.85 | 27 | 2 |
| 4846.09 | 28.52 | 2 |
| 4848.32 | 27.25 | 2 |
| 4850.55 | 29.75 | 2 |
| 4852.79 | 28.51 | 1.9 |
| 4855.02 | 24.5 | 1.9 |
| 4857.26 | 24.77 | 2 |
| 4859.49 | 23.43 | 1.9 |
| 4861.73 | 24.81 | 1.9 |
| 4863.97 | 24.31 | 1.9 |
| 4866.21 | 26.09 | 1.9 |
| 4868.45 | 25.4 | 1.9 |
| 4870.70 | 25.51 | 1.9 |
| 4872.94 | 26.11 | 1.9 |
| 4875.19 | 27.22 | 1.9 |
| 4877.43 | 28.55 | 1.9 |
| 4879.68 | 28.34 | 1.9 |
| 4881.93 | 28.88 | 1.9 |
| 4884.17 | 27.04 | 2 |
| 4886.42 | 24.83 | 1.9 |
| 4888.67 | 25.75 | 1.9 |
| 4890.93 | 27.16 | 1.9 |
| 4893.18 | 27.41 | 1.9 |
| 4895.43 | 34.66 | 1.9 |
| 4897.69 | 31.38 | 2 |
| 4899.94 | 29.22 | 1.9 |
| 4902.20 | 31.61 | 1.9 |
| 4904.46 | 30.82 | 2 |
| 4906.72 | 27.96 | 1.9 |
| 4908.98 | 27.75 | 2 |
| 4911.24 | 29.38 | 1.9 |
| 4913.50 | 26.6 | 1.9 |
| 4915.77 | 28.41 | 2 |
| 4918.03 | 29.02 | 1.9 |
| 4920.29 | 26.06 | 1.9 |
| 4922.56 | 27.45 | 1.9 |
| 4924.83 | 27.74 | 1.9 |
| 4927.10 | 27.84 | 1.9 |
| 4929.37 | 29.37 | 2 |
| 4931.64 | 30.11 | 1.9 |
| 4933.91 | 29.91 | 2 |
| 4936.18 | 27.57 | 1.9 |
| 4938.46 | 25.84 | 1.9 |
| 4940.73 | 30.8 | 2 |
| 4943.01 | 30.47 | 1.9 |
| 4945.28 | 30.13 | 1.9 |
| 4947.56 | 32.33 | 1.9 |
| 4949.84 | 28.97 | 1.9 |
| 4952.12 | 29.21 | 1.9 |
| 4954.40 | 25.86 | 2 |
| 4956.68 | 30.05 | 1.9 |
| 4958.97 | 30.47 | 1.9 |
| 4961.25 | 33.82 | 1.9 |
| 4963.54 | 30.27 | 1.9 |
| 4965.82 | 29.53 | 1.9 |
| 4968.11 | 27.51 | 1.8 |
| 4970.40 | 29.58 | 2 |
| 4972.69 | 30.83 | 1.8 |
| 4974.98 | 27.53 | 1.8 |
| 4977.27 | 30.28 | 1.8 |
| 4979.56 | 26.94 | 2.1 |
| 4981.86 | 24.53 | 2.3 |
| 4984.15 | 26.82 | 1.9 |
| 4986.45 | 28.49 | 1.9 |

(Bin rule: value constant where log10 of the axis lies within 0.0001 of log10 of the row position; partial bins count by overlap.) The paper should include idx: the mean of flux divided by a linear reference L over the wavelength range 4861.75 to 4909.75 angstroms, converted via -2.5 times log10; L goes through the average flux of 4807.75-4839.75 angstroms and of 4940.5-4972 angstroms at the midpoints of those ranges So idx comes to 0.09 mag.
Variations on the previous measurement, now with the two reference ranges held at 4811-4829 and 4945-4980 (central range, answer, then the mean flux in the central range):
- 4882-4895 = 0.125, 27.1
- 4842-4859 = 0.138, 27.1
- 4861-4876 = 0.194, 25.6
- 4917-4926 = 0.095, 27.5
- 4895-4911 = 0.001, 30.2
